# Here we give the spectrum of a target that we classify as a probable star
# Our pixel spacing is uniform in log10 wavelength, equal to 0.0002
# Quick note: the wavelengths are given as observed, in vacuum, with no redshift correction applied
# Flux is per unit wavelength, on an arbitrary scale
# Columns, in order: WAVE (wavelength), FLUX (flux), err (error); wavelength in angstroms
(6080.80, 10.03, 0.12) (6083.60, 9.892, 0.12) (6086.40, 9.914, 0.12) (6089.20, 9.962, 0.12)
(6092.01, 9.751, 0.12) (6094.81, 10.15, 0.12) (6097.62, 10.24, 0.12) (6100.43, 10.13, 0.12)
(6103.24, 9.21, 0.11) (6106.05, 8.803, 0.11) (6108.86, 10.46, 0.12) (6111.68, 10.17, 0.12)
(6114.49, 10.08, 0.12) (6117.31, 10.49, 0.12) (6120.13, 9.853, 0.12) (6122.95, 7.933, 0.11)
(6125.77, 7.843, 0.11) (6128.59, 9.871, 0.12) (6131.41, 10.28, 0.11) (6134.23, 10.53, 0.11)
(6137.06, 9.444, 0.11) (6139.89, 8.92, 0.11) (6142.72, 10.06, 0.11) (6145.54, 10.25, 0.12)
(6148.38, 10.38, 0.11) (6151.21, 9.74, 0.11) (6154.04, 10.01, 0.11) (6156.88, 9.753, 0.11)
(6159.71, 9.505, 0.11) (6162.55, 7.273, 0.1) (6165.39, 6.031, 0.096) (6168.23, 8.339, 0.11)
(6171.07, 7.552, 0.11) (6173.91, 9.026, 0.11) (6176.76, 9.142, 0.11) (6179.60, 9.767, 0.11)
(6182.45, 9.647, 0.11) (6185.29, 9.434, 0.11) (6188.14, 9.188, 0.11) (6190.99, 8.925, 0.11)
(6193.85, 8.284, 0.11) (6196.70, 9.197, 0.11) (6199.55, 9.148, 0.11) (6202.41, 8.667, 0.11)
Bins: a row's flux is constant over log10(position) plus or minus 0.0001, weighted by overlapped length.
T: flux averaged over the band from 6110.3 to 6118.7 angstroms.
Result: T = 10.2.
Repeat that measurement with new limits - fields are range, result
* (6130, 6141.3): 9.79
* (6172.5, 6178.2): 9.09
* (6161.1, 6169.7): 7.22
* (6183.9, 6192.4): 9.18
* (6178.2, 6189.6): 9.51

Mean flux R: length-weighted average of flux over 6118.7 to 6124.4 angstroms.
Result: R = 8.89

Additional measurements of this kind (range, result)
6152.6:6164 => 9.13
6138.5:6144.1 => 9.49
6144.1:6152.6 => 10.1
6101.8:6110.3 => 9.49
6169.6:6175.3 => 8.29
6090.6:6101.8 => 10.1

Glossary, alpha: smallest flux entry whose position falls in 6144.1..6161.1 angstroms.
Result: 9.505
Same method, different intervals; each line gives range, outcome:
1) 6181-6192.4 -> 8.925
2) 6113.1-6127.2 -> 7.843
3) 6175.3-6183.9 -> 9.142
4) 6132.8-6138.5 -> 9.444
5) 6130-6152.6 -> 8.92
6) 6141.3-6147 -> 10.06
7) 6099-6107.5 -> 8.803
